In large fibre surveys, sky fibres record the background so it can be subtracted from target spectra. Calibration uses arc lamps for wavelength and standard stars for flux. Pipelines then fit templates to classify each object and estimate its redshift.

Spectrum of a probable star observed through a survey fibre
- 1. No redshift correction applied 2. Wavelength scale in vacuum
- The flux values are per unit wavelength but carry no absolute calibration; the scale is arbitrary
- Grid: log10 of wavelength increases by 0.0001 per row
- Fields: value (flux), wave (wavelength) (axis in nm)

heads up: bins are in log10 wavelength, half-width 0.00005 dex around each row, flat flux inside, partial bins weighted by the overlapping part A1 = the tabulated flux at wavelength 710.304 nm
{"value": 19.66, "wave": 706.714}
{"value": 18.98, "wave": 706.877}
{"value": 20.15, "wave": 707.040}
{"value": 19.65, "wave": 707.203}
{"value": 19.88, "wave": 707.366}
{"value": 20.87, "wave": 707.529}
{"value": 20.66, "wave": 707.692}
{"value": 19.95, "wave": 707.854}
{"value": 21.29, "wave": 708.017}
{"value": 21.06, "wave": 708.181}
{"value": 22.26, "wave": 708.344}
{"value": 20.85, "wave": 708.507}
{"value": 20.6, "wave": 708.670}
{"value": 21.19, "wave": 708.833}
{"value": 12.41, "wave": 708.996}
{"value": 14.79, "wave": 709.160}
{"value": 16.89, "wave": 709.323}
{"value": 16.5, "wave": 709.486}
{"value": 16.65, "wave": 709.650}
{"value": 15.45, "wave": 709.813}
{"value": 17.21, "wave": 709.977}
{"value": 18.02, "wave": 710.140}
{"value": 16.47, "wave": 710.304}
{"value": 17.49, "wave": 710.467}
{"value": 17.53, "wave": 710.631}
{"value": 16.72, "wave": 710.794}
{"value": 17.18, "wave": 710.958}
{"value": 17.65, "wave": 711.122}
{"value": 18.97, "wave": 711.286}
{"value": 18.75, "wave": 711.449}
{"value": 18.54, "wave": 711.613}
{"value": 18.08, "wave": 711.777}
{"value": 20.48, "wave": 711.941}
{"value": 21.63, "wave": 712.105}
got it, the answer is 16.47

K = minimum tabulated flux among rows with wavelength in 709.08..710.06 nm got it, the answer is 14.79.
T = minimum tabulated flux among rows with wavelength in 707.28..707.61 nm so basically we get 19.88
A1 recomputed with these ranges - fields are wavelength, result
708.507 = 20.85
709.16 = 14.79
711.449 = 18.75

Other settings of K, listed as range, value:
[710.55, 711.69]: 16.72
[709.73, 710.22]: 15.45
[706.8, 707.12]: 18.98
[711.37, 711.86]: 18.08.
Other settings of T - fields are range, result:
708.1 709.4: 12.41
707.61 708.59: 19.95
